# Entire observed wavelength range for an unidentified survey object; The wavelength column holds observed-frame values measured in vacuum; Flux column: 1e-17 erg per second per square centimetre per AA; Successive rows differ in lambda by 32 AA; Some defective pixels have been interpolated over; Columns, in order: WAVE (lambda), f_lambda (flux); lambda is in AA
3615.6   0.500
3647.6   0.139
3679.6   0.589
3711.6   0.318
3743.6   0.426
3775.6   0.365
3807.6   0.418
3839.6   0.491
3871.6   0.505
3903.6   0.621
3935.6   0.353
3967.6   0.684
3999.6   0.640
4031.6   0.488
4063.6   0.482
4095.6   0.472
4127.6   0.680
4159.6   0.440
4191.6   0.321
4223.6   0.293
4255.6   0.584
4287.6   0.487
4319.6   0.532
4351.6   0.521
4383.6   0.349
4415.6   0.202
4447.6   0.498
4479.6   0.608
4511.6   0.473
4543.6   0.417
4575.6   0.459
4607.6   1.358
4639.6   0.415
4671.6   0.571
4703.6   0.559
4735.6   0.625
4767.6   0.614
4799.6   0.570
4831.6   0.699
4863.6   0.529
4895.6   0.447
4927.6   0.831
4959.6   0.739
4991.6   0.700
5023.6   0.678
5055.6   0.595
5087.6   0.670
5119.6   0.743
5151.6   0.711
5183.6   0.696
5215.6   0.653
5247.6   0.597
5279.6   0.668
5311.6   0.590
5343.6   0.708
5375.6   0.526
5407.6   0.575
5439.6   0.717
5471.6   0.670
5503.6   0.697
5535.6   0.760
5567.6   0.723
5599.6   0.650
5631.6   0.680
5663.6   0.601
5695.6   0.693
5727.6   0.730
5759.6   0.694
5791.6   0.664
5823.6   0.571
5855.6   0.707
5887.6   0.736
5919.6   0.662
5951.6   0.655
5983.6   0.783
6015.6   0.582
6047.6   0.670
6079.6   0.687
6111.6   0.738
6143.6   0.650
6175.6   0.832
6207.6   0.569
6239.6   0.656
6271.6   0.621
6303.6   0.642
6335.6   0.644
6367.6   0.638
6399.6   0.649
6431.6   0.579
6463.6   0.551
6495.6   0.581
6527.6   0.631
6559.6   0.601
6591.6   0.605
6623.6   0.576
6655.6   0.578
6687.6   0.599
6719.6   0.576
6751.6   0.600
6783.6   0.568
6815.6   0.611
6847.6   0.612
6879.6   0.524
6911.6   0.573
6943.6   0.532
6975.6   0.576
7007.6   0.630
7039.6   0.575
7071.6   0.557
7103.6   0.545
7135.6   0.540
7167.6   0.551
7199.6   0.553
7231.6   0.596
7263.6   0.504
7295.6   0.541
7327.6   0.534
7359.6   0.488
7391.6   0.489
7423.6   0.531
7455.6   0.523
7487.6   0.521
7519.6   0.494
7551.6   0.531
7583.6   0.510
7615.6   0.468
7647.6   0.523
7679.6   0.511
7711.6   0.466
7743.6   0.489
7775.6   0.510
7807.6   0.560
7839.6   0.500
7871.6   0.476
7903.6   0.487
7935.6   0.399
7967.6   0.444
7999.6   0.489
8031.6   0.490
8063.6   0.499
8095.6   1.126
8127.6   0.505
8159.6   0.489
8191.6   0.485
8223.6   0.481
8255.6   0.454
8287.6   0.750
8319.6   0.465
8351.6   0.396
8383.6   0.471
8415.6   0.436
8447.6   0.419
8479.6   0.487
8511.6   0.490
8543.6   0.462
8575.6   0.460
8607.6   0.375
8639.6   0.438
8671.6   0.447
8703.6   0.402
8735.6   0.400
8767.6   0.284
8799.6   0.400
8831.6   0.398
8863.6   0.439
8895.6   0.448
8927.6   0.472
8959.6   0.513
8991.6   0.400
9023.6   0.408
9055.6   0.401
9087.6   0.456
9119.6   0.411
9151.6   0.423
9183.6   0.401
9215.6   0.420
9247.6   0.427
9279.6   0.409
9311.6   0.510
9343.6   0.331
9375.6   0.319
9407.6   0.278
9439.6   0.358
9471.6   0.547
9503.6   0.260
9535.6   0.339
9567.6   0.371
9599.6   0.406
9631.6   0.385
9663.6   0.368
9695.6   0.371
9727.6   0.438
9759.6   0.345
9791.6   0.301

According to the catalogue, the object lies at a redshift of 0.232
